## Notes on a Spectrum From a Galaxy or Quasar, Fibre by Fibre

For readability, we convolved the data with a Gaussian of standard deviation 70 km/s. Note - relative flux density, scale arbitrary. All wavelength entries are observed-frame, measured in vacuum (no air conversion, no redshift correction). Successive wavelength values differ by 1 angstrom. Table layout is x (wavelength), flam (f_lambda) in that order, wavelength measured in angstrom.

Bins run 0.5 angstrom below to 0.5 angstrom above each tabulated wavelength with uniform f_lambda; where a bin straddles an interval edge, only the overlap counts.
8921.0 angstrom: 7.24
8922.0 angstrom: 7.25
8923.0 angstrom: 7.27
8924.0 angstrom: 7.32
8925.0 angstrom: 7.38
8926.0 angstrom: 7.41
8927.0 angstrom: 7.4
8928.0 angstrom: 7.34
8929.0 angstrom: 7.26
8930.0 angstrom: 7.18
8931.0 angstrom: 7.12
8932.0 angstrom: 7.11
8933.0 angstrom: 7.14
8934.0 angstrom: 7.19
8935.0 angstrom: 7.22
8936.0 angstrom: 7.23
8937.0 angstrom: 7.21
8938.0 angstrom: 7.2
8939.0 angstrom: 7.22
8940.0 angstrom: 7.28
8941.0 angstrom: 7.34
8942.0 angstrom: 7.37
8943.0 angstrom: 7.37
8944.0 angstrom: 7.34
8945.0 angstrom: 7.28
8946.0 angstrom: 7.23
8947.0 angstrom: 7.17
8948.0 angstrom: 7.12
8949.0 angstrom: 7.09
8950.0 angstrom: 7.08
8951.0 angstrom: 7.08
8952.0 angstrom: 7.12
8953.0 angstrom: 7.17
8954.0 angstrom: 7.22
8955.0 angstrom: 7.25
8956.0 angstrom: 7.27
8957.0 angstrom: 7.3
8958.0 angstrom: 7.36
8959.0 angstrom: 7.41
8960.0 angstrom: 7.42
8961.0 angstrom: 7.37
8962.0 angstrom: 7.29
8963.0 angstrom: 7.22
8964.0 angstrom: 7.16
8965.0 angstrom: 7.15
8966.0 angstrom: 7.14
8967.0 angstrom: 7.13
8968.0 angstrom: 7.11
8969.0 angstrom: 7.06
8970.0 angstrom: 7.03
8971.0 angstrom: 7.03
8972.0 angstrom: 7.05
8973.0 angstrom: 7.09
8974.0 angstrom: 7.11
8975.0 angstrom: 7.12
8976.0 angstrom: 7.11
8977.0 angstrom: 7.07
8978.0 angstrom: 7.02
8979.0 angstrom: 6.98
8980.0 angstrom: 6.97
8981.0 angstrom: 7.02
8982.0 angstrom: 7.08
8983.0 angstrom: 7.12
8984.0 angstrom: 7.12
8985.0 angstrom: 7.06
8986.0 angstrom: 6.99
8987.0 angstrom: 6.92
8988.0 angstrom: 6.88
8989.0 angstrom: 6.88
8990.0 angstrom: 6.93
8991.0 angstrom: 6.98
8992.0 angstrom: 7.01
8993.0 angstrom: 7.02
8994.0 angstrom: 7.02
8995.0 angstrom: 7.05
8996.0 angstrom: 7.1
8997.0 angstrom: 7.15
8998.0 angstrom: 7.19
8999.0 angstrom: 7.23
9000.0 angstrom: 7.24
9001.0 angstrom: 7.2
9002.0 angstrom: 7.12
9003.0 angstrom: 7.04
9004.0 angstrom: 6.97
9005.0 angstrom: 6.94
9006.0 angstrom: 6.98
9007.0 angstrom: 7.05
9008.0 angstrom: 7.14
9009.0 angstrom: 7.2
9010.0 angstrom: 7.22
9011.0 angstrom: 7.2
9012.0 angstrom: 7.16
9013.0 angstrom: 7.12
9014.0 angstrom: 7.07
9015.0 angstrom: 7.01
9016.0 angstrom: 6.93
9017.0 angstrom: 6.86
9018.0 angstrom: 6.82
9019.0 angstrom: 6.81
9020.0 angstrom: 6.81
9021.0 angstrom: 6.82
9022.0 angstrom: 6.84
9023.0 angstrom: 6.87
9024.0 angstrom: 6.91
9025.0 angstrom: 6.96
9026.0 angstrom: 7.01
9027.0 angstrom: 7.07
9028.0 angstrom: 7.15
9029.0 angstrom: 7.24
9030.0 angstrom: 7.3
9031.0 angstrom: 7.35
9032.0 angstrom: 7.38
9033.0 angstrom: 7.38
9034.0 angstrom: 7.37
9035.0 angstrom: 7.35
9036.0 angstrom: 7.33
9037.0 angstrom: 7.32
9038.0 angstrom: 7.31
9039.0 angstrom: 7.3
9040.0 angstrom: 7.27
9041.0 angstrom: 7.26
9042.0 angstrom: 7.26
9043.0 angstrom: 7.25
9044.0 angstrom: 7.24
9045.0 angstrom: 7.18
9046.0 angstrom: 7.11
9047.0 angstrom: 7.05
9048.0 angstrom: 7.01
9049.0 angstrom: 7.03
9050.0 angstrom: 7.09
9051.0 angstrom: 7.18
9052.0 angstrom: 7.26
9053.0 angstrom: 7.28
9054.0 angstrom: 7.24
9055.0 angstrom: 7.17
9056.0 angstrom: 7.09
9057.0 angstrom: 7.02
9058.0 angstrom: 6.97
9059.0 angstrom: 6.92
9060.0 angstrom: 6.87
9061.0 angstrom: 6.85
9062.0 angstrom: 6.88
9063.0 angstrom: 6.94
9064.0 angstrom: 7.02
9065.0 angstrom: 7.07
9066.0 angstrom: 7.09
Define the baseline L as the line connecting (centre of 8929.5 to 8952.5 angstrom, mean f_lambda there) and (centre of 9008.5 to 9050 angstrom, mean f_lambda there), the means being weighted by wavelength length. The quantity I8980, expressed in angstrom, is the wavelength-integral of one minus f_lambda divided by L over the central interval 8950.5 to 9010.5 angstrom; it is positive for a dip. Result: 0.5 angstrom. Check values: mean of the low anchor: 7.2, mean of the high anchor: 7.12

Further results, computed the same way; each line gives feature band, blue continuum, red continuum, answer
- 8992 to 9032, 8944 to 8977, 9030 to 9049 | 0.95 angstrom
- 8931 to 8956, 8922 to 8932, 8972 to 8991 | -0.01 angstrom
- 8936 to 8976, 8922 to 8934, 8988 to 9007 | -0.14 angstrom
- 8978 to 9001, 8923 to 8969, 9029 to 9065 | 0.51 angstrom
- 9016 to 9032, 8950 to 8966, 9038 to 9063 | 0.34 angstrom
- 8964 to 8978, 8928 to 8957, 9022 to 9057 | 0.22 angstrom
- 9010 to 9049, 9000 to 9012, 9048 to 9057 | 0.03 angstrom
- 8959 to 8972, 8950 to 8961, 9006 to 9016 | 0.09 angstrom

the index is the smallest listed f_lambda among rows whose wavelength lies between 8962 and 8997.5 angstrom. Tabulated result 6.88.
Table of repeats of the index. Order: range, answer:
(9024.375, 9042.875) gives 6.96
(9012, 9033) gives 6.81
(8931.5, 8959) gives 7.08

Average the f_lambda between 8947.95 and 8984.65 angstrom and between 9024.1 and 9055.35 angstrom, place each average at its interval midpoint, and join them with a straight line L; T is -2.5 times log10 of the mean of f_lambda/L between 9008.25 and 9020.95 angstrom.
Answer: 0.03 mag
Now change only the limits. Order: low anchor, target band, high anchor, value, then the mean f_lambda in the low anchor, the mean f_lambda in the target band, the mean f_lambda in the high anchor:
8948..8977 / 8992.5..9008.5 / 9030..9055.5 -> 0.02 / 7.17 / 7.09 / 7.24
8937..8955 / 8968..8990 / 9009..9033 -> 0.02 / 7.22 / 7.03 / 7.05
